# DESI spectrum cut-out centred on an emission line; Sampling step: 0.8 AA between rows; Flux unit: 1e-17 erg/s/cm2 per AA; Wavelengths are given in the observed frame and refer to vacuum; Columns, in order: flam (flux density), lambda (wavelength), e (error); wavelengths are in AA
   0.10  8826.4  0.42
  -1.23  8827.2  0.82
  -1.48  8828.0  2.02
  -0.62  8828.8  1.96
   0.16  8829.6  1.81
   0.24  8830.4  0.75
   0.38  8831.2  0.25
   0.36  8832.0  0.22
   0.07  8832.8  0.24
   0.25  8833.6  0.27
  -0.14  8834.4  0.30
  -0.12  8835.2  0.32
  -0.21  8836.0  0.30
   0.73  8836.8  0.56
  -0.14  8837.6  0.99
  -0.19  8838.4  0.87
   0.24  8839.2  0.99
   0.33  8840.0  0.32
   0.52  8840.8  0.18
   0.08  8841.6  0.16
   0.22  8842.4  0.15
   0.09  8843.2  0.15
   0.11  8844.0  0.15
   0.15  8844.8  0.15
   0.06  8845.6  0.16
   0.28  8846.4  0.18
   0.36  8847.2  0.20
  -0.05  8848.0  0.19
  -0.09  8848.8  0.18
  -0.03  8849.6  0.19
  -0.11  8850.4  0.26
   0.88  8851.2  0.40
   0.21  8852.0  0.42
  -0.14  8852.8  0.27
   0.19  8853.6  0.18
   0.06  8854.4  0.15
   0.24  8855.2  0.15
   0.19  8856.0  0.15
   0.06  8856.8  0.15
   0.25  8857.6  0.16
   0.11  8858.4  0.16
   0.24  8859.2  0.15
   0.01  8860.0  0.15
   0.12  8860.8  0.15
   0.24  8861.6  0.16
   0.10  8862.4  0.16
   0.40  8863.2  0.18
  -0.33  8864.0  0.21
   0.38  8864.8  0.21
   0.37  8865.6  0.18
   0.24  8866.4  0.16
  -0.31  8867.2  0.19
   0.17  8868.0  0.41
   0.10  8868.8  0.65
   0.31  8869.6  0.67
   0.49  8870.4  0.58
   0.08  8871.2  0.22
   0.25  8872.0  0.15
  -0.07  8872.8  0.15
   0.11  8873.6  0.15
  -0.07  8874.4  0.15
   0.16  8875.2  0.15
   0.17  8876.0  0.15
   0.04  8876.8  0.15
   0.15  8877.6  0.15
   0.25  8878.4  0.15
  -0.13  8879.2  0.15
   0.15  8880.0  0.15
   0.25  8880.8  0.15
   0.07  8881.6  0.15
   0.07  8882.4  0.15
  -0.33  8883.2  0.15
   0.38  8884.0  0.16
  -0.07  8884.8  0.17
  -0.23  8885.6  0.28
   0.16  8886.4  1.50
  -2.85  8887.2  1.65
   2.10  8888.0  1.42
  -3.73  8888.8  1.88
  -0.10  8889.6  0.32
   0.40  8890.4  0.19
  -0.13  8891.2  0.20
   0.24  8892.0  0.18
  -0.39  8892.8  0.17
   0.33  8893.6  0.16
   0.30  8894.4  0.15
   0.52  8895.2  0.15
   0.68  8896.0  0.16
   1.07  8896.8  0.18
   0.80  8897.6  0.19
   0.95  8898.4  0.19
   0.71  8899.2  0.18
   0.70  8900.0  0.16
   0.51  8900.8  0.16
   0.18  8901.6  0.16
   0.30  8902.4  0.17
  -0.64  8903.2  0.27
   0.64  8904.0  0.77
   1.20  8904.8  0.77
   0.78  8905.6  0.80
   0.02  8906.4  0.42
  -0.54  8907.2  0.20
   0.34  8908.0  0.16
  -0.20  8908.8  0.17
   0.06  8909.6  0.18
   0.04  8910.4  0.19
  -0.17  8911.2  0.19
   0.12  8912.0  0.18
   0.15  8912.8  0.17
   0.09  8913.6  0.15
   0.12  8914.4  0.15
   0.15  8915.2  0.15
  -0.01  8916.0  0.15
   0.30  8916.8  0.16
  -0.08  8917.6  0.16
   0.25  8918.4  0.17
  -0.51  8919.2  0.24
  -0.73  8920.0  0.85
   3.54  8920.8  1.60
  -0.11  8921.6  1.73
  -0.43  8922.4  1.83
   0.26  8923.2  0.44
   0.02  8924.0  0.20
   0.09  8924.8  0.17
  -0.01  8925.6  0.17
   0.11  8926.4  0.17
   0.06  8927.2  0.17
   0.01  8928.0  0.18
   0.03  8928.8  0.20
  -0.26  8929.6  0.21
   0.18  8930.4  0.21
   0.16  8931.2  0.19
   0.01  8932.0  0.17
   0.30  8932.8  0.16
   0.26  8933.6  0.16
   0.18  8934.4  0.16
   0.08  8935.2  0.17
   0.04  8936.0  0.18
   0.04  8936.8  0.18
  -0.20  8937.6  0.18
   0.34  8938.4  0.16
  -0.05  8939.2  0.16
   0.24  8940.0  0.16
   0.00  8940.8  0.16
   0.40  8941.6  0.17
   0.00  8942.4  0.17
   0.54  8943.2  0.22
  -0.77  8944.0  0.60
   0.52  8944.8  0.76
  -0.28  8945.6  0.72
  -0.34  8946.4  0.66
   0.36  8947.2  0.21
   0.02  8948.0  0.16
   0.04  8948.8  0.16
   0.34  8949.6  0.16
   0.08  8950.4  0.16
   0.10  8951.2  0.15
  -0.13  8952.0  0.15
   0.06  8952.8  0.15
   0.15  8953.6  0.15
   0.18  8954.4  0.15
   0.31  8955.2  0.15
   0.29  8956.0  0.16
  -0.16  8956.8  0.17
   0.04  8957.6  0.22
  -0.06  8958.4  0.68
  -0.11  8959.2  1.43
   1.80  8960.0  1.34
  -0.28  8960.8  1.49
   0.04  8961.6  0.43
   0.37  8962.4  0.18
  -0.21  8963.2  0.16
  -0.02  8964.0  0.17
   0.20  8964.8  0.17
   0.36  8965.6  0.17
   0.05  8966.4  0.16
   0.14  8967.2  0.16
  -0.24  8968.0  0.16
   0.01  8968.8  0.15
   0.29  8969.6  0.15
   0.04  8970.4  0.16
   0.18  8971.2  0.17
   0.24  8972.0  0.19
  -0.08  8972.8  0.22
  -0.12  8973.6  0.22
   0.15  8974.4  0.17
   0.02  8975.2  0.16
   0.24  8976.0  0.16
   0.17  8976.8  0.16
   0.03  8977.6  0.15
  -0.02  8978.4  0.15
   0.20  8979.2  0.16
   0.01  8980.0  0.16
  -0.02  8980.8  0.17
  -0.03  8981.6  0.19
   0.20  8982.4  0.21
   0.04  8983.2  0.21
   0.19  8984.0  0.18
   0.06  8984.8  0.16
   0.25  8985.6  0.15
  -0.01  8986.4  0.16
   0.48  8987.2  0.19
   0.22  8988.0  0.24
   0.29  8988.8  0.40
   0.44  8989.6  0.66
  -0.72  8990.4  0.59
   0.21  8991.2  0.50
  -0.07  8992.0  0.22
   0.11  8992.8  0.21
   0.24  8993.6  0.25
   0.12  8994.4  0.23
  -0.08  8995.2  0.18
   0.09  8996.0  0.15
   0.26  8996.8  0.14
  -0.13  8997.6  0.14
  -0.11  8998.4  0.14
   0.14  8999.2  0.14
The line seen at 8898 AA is H-beta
